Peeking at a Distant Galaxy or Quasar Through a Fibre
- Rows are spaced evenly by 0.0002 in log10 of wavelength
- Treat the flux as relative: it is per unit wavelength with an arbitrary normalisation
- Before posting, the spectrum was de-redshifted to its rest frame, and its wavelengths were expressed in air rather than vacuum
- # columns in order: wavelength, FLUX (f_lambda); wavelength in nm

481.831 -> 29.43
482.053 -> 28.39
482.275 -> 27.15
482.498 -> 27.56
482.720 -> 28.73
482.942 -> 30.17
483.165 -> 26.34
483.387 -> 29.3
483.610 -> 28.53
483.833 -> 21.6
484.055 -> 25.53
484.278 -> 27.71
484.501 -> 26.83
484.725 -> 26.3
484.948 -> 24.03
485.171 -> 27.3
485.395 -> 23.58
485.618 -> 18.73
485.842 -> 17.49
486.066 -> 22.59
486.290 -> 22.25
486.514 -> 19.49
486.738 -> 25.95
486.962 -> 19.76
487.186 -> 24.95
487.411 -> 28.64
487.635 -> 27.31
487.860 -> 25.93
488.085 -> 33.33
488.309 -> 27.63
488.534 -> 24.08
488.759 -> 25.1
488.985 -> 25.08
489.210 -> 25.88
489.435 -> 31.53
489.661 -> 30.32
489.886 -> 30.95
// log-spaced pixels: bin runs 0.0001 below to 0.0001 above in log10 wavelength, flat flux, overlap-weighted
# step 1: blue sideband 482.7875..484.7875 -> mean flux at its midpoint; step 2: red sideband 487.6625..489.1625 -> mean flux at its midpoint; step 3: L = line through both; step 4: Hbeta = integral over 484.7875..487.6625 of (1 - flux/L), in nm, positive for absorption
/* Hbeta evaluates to 0.40 nm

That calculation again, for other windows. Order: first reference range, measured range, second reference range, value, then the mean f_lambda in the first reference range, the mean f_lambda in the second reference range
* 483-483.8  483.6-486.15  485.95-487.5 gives 0.17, 27.5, 23.3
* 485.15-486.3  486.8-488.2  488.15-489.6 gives -0.11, 21.5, 26.9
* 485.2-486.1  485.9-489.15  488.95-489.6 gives -0.05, 21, 28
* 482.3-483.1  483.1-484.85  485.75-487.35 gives -0.01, 28.5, 22.1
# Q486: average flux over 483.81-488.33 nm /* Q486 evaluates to 24.6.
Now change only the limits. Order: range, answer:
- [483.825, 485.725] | 24.8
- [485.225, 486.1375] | 20.9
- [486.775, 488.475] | 26.7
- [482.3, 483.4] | 28.2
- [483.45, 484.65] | 26.2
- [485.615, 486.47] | 20.4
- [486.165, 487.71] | 24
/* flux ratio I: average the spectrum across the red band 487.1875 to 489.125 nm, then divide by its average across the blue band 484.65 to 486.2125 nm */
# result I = 1.2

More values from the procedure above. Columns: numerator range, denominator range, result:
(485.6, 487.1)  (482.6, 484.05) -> 0.77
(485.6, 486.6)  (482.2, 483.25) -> 0.72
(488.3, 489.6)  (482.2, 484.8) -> 0.98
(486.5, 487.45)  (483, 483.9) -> 0.89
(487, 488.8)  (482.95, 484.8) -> 1.01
